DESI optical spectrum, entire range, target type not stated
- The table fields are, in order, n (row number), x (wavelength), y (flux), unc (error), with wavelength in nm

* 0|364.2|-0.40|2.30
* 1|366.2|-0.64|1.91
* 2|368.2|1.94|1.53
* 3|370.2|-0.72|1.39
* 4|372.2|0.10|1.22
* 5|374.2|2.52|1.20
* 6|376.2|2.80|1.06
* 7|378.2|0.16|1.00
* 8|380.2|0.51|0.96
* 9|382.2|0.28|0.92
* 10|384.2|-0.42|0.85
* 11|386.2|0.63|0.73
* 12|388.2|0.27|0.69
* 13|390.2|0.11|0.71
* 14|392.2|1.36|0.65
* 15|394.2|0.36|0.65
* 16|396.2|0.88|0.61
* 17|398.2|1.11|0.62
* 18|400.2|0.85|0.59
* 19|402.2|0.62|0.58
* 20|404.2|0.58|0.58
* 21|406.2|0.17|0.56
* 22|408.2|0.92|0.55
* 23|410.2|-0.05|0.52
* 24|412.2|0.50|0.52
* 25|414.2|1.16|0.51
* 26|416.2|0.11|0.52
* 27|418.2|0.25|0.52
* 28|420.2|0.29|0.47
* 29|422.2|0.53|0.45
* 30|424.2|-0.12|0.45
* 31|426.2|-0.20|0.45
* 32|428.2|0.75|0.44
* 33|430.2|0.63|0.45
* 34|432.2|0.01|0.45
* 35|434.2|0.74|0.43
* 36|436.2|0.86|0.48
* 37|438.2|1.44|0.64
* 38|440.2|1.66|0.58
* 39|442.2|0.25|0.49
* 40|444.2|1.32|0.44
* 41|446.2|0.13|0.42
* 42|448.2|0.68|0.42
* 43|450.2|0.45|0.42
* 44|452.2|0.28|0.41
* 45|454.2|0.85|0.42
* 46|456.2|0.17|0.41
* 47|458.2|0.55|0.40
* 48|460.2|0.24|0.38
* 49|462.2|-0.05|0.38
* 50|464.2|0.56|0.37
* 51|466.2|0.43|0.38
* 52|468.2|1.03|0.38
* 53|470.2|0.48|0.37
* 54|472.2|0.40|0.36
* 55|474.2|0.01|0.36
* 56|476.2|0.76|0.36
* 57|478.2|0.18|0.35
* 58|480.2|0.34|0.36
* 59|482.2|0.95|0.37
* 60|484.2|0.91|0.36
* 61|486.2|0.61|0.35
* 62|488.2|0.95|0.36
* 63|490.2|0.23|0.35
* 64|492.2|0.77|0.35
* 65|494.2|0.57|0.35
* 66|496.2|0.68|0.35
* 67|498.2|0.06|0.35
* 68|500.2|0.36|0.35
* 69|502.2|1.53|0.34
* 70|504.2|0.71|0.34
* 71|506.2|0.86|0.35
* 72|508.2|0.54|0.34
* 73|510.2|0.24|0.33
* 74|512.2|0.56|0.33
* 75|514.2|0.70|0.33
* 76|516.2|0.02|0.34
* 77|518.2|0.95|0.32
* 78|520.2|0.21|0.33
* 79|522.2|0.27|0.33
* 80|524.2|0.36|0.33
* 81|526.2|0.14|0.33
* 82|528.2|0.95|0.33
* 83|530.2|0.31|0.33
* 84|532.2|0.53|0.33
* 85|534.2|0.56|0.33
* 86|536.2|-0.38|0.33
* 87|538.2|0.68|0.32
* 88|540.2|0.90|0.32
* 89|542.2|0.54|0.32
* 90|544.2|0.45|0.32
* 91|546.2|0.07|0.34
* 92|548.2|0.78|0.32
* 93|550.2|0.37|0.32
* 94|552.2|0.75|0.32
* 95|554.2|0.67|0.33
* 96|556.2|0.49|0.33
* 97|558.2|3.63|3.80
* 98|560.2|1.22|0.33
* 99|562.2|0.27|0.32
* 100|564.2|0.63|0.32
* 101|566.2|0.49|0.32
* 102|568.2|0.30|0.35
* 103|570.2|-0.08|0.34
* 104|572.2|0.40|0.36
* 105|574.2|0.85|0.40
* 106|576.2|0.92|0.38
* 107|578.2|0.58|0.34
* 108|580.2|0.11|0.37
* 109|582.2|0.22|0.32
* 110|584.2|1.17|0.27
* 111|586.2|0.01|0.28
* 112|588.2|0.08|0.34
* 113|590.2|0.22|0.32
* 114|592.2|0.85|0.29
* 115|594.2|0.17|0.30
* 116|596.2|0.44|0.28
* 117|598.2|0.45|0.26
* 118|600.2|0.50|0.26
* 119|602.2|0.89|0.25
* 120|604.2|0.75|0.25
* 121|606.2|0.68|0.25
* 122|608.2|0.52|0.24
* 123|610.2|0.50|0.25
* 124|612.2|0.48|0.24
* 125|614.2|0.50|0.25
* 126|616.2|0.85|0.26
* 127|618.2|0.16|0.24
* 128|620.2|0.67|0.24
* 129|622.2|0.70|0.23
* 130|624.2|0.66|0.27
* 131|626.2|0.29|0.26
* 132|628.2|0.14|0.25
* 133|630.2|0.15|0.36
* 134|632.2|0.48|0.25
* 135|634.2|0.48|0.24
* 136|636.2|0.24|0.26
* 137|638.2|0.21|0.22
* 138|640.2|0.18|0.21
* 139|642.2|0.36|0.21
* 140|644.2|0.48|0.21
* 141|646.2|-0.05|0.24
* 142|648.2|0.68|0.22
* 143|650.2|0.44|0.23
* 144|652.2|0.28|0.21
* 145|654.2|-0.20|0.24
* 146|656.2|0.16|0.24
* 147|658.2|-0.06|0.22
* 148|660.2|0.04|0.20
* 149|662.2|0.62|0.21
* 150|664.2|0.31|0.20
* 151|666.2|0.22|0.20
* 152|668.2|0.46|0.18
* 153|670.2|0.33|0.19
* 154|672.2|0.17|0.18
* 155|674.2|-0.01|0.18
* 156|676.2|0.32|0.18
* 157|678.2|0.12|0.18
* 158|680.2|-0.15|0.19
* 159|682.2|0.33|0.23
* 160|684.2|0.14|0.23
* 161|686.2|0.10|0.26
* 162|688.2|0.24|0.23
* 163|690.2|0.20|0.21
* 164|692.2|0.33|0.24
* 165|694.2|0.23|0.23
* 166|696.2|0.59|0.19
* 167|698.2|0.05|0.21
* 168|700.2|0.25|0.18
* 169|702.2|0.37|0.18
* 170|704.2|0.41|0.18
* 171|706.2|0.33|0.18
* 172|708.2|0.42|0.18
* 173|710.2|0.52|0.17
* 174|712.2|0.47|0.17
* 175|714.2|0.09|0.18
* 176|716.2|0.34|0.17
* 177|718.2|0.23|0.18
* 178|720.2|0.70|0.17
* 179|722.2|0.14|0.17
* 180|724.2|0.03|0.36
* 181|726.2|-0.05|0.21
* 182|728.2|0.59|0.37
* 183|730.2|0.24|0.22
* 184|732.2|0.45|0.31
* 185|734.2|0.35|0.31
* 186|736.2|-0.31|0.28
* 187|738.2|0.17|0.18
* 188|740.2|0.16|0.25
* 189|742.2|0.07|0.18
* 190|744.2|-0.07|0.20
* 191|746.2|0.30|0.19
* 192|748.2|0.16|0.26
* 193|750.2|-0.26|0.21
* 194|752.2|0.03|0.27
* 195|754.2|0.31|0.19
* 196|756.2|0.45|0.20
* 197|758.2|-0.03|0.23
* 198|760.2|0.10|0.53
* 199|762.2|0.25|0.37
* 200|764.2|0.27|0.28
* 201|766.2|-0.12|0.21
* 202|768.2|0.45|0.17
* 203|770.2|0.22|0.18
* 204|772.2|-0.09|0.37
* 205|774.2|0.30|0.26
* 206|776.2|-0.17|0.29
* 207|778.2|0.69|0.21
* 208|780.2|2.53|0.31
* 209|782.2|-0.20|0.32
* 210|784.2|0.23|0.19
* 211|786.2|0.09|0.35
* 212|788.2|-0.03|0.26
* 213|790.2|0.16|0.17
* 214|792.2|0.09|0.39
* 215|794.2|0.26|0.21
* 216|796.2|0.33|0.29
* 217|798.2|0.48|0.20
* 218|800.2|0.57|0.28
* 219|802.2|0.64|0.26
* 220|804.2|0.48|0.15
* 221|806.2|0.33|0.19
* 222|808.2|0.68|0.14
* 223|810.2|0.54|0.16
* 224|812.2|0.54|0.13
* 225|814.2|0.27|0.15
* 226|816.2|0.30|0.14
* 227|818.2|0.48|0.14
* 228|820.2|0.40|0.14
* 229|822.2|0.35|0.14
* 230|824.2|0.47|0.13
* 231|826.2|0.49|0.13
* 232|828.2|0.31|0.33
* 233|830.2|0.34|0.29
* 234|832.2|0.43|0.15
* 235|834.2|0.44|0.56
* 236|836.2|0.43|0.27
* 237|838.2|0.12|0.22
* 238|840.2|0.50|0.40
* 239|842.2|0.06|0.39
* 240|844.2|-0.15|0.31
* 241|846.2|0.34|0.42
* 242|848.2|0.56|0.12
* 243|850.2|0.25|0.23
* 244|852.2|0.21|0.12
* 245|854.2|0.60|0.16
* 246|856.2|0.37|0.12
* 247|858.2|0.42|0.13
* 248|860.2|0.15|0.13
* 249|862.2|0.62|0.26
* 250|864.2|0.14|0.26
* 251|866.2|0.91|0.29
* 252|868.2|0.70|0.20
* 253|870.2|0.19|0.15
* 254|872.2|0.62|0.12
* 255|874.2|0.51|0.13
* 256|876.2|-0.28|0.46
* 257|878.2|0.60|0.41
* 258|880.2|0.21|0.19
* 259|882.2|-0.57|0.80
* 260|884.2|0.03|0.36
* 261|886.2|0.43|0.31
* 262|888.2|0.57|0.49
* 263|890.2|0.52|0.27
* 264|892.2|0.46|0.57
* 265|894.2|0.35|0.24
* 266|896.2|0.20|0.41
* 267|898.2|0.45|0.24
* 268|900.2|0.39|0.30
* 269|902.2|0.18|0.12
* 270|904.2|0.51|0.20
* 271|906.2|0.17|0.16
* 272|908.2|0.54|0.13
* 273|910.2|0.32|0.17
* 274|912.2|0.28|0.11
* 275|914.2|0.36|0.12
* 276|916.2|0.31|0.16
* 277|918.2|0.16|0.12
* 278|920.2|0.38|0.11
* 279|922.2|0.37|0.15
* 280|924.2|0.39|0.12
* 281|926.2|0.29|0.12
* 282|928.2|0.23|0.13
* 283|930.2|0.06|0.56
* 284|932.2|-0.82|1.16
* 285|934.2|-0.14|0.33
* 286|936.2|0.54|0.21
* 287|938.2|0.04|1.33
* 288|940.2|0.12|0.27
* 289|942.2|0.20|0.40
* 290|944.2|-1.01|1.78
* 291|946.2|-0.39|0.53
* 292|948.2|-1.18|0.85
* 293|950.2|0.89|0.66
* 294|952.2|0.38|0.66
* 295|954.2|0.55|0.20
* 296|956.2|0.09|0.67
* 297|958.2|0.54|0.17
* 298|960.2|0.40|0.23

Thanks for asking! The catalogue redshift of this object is 1.092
